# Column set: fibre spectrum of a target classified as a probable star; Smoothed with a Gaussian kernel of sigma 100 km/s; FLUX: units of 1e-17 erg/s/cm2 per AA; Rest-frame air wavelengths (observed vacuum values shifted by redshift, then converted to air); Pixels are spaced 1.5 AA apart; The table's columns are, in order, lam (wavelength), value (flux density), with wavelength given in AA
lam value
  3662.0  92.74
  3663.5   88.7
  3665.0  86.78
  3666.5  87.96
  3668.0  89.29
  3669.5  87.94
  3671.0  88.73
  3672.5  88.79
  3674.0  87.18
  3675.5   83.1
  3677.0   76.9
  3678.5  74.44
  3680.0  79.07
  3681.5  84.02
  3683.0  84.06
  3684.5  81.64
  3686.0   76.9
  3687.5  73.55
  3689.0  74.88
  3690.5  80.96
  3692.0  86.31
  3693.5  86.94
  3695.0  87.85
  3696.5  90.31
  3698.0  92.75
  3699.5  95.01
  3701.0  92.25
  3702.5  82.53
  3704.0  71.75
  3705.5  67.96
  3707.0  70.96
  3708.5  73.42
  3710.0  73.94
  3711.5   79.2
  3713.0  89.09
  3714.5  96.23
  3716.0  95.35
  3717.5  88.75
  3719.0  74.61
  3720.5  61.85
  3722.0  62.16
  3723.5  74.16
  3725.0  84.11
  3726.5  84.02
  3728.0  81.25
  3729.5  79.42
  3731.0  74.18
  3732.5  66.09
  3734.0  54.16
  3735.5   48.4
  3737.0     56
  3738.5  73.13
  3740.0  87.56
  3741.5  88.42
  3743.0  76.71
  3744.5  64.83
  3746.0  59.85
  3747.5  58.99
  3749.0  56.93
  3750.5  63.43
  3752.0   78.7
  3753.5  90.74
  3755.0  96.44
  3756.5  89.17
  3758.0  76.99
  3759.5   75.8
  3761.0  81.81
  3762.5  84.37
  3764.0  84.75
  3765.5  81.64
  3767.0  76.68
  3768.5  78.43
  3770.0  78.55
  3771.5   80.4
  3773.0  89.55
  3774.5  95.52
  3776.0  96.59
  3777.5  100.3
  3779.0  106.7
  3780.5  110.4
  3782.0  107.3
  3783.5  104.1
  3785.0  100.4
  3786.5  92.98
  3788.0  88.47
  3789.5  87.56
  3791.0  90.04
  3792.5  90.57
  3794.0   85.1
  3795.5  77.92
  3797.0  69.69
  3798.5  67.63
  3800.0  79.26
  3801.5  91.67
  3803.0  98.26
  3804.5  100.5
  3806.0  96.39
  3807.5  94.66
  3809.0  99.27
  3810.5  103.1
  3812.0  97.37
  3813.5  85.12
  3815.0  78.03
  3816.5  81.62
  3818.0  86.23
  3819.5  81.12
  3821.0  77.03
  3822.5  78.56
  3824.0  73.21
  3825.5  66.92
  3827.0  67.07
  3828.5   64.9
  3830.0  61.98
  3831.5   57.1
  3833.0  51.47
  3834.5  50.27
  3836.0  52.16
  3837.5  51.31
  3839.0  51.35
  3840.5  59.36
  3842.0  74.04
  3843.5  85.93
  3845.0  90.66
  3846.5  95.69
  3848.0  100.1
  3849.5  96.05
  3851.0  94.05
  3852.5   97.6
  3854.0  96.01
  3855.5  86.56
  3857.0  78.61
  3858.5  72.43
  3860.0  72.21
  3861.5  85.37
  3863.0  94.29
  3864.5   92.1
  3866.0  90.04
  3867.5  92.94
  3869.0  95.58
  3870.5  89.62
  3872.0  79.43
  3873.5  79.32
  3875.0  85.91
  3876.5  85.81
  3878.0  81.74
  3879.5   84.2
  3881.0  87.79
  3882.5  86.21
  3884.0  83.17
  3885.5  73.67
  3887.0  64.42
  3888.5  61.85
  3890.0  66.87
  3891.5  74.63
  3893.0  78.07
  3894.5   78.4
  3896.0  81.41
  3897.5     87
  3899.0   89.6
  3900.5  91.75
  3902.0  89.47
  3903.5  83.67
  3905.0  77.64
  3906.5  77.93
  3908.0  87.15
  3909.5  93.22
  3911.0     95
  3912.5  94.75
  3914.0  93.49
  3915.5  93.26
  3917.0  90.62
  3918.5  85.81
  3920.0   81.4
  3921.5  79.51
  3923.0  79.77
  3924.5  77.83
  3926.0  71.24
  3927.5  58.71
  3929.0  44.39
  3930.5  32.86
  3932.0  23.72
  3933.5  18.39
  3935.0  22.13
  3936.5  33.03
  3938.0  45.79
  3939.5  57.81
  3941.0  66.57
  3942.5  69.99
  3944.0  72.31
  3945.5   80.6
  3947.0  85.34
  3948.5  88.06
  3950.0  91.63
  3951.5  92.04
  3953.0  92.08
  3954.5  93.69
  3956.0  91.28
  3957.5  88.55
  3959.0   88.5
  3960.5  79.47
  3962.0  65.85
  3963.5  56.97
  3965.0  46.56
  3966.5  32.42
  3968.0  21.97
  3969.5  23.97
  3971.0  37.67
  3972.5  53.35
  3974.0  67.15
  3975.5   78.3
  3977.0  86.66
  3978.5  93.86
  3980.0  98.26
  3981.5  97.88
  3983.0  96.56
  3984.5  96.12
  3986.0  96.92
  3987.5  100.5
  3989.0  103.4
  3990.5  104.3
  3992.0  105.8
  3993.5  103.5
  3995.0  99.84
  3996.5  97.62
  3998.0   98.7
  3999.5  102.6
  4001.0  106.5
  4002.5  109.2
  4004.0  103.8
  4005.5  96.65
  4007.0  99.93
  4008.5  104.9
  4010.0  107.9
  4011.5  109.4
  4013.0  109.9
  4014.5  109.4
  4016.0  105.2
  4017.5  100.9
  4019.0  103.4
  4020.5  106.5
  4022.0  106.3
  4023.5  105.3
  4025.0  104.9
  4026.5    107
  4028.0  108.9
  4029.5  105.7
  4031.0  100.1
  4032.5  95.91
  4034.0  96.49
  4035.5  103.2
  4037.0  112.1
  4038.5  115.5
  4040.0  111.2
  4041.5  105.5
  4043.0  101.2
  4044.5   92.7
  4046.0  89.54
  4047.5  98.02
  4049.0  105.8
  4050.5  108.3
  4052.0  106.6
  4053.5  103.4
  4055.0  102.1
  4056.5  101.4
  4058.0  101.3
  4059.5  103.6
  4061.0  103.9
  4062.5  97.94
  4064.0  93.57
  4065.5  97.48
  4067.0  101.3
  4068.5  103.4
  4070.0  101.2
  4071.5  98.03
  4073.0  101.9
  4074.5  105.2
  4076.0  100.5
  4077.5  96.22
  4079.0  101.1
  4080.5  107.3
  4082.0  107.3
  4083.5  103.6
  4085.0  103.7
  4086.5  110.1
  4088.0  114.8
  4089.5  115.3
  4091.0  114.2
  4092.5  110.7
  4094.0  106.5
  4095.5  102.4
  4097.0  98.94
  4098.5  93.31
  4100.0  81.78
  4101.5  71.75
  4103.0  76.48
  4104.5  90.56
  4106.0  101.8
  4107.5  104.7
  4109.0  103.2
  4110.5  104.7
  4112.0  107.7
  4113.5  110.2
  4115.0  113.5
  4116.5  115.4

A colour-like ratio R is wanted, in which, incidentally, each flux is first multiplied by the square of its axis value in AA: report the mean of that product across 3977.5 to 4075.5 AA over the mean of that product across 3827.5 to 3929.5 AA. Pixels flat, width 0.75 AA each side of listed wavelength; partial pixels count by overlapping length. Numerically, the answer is 1.4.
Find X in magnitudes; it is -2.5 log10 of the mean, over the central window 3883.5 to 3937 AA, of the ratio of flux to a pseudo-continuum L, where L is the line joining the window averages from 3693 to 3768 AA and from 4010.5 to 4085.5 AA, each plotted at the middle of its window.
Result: 0.25 mag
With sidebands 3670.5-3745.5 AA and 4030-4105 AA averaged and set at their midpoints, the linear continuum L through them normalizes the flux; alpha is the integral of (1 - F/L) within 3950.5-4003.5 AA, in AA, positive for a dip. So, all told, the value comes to 6.96 AA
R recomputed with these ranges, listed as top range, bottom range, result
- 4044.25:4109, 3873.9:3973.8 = 1.51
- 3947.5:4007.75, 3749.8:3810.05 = 1.06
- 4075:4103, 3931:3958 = 1.63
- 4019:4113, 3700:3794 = 1.48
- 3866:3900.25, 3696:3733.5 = 1.12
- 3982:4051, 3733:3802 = 1.43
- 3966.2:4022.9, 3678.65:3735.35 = 1.35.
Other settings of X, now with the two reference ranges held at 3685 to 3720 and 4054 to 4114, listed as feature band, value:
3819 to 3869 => 0.16 mag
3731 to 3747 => 0.24 mag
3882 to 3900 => 0.19 mag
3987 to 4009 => -0.06 mag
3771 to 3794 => -0.11 mag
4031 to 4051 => -0.04 mag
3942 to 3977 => 0.33 mag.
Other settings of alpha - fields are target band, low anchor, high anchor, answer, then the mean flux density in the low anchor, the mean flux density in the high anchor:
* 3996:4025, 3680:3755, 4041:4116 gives -2.2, 77.3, 102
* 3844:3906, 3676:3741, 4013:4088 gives 3.9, 78.4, 103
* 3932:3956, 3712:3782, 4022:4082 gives 7.1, 79.7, 103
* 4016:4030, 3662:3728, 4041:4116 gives -0.9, 82.3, 102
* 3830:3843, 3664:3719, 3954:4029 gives 4.5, 83.4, 90.3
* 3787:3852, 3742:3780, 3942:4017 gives 2.2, 81.2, 87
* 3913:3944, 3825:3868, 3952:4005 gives 7.3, 76.8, 83.5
